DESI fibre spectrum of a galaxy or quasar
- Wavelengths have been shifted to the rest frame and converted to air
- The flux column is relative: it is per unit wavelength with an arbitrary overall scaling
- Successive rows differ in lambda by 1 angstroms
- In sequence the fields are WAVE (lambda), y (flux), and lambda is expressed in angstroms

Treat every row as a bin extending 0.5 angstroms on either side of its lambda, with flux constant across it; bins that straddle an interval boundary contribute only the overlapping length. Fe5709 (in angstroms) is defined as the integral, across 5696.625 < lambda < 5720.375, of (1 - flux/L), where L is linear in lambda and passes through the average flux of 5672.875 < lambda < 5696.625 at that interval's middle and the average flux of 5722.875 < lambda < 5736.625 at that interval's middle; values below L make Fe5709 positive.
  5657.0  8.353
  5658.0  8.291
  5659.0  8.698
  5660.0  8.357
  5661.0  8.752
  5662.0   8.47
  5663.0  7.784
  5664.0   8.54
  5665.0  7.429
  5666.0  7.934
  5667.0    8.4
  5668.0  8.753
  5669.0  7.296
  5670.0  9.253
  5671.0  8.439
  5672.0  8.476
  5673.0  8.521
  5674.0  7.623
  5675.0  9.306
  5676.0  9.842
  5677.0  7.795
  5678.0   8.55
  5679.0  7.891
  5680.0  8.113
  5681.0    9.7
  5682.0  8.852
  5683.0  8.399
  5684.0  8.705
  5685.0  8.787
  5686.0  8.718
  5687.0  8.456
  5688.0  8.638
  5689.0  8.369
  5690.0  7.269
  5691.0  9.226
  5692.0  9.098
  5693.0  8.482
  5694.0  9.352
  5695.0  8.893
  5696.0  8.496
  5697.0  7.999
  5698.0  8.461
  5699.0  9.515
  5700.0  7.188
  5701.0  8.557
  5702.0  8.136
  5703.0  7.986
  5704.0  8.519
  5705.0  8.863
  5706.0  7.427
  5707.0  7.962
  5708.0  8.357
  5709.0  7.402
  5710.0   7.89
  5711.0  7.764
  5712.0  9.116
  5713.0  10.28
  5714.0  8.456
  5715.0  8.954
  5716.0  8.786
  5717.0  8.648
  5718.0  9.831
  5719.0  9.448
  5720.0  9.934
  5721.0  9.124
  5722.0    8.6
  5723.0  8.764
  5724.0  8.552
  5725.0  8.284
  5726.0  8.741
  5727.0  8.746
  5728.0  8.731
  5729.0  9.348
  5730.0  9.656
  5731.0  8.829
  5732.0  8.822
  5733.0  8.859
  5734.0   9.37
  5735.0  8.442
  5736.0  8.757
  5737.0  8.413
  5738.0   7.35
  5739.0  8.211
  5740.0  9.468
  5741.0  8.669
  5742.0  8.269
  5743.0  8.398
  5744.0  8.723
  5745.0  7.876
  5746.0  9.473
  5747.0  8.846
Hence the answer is 0.5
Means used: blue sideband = 8.63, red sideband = 8.85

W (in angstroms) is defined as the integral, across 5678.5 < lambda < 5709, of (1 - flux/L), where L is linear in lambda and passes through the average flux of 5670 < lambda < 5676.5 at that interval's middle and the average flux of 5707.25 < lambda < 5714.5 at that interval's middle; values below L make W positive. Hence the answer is 0.4 angstroms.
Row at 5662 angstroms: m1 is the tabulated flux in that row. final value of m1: 8.47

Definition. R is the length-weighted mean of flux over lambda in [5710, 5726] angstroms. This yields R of 8.93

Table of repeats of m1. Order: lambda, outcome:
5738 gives 7.35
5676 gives 9.842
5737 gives 8.413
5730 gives 9.656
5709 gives 7.402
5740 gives 9.468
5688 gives 8.638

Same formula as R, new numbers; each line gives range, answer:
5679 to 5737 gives 8.67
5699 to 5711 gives 8.08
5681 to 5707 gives 8.51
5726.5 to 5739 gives 8.75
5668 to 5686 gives 8.57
